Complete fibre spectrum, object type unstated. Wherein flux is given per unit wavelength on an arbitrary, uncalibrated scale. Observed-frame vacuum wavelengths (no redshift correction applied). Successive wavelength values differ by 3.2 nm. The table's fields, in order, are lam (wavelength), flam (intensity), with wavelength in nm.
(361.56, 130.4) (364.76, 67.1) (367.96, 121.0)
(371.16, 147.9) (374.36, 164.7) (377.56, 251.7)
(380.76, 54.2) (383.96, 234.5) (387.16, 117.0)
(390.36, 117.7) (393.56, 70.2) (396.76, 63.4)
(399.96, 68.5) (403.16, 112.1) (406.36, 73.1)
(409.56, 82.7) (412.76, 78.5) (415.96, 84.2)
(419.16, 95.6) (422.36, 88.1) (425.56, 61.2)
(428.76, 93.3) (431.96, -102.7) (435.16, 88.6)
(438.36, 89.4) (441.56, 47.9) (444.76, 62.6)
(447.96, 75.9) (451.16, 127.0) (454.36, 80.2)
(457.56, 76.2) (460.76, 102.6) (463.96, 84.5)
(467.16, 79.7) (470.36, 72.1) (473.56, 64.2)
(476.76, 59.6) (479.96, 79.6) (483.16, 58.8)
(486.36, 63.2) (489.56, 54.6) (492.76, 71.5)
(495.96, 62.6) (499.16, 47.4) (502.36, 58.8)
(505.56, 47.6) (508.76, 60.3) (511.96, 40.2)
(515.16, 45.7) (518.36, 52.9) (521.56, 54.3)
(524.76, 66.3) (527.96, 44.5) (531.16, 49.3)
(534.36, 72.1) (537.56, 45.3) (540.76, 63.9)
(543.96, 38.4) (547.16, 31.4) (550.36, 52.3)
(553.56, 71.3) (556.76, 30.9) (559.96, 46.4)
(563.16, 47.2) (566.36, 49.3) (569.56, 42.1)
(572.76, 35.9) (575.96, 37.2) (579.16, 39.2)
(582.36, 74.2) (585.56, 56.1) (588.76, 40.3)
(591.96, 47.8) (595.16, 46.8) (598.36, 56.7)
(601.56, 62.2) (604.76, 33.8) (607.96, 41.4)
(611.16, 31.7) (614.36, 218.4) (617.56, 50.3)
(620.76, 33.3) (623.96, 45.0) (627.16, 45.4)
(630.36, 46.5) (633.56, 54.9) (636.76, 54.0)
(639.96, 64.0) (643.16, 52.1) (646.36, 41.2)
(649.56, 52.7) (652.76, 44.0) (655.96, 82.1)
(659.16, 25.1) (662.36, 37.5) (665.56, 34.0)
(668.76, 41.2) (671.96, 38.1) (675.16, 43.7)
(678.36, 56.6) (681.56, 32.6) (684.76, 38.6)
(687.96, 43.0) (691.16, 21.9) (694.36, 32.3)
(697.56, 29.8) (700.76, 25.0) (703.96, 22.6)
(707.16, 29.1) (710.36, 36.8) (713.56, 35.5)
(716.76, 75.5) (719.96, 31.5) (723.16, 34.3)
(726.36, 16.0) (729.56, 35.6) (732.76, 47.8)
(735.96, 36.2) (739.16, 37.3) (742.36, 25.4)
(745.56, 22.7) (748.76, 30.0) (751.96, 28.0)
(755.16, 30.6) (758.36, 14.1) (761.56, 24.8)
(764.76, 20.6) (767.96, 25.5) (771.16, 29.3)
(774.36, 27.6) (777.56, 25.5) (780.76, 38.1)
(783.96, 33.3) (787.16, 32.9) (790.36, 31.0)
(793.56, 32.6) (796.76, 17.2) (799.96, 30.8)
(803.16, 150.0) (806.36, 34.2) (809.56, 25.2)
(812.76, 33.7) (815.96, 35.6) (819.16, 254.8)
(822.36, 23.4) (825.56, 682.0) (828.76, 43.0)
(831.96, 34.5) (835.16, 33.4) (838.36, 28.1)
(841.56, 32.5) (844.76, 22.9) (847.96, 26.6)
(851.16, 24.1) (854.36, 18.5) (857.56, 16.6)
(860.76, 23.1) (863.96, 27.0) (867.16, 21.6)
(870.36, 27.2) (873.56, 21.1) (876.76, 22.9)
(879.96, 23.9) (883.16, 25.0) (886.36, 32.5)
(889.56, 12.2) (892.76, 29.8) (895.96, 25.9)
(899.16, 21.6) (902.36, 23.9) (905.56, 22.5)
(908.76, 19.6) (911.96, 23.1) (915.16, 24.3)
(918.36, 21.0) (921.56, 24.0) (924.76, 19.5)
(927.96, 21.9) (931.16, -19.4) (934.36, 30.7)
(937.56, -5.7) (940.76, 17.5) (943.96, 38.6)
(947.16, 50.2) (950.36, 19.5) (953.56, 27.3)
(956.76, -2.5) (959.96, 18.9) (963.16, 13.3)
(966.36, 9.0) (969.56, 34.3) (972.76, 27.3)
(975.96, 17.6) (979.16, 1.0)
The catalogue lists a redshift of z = 0.65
